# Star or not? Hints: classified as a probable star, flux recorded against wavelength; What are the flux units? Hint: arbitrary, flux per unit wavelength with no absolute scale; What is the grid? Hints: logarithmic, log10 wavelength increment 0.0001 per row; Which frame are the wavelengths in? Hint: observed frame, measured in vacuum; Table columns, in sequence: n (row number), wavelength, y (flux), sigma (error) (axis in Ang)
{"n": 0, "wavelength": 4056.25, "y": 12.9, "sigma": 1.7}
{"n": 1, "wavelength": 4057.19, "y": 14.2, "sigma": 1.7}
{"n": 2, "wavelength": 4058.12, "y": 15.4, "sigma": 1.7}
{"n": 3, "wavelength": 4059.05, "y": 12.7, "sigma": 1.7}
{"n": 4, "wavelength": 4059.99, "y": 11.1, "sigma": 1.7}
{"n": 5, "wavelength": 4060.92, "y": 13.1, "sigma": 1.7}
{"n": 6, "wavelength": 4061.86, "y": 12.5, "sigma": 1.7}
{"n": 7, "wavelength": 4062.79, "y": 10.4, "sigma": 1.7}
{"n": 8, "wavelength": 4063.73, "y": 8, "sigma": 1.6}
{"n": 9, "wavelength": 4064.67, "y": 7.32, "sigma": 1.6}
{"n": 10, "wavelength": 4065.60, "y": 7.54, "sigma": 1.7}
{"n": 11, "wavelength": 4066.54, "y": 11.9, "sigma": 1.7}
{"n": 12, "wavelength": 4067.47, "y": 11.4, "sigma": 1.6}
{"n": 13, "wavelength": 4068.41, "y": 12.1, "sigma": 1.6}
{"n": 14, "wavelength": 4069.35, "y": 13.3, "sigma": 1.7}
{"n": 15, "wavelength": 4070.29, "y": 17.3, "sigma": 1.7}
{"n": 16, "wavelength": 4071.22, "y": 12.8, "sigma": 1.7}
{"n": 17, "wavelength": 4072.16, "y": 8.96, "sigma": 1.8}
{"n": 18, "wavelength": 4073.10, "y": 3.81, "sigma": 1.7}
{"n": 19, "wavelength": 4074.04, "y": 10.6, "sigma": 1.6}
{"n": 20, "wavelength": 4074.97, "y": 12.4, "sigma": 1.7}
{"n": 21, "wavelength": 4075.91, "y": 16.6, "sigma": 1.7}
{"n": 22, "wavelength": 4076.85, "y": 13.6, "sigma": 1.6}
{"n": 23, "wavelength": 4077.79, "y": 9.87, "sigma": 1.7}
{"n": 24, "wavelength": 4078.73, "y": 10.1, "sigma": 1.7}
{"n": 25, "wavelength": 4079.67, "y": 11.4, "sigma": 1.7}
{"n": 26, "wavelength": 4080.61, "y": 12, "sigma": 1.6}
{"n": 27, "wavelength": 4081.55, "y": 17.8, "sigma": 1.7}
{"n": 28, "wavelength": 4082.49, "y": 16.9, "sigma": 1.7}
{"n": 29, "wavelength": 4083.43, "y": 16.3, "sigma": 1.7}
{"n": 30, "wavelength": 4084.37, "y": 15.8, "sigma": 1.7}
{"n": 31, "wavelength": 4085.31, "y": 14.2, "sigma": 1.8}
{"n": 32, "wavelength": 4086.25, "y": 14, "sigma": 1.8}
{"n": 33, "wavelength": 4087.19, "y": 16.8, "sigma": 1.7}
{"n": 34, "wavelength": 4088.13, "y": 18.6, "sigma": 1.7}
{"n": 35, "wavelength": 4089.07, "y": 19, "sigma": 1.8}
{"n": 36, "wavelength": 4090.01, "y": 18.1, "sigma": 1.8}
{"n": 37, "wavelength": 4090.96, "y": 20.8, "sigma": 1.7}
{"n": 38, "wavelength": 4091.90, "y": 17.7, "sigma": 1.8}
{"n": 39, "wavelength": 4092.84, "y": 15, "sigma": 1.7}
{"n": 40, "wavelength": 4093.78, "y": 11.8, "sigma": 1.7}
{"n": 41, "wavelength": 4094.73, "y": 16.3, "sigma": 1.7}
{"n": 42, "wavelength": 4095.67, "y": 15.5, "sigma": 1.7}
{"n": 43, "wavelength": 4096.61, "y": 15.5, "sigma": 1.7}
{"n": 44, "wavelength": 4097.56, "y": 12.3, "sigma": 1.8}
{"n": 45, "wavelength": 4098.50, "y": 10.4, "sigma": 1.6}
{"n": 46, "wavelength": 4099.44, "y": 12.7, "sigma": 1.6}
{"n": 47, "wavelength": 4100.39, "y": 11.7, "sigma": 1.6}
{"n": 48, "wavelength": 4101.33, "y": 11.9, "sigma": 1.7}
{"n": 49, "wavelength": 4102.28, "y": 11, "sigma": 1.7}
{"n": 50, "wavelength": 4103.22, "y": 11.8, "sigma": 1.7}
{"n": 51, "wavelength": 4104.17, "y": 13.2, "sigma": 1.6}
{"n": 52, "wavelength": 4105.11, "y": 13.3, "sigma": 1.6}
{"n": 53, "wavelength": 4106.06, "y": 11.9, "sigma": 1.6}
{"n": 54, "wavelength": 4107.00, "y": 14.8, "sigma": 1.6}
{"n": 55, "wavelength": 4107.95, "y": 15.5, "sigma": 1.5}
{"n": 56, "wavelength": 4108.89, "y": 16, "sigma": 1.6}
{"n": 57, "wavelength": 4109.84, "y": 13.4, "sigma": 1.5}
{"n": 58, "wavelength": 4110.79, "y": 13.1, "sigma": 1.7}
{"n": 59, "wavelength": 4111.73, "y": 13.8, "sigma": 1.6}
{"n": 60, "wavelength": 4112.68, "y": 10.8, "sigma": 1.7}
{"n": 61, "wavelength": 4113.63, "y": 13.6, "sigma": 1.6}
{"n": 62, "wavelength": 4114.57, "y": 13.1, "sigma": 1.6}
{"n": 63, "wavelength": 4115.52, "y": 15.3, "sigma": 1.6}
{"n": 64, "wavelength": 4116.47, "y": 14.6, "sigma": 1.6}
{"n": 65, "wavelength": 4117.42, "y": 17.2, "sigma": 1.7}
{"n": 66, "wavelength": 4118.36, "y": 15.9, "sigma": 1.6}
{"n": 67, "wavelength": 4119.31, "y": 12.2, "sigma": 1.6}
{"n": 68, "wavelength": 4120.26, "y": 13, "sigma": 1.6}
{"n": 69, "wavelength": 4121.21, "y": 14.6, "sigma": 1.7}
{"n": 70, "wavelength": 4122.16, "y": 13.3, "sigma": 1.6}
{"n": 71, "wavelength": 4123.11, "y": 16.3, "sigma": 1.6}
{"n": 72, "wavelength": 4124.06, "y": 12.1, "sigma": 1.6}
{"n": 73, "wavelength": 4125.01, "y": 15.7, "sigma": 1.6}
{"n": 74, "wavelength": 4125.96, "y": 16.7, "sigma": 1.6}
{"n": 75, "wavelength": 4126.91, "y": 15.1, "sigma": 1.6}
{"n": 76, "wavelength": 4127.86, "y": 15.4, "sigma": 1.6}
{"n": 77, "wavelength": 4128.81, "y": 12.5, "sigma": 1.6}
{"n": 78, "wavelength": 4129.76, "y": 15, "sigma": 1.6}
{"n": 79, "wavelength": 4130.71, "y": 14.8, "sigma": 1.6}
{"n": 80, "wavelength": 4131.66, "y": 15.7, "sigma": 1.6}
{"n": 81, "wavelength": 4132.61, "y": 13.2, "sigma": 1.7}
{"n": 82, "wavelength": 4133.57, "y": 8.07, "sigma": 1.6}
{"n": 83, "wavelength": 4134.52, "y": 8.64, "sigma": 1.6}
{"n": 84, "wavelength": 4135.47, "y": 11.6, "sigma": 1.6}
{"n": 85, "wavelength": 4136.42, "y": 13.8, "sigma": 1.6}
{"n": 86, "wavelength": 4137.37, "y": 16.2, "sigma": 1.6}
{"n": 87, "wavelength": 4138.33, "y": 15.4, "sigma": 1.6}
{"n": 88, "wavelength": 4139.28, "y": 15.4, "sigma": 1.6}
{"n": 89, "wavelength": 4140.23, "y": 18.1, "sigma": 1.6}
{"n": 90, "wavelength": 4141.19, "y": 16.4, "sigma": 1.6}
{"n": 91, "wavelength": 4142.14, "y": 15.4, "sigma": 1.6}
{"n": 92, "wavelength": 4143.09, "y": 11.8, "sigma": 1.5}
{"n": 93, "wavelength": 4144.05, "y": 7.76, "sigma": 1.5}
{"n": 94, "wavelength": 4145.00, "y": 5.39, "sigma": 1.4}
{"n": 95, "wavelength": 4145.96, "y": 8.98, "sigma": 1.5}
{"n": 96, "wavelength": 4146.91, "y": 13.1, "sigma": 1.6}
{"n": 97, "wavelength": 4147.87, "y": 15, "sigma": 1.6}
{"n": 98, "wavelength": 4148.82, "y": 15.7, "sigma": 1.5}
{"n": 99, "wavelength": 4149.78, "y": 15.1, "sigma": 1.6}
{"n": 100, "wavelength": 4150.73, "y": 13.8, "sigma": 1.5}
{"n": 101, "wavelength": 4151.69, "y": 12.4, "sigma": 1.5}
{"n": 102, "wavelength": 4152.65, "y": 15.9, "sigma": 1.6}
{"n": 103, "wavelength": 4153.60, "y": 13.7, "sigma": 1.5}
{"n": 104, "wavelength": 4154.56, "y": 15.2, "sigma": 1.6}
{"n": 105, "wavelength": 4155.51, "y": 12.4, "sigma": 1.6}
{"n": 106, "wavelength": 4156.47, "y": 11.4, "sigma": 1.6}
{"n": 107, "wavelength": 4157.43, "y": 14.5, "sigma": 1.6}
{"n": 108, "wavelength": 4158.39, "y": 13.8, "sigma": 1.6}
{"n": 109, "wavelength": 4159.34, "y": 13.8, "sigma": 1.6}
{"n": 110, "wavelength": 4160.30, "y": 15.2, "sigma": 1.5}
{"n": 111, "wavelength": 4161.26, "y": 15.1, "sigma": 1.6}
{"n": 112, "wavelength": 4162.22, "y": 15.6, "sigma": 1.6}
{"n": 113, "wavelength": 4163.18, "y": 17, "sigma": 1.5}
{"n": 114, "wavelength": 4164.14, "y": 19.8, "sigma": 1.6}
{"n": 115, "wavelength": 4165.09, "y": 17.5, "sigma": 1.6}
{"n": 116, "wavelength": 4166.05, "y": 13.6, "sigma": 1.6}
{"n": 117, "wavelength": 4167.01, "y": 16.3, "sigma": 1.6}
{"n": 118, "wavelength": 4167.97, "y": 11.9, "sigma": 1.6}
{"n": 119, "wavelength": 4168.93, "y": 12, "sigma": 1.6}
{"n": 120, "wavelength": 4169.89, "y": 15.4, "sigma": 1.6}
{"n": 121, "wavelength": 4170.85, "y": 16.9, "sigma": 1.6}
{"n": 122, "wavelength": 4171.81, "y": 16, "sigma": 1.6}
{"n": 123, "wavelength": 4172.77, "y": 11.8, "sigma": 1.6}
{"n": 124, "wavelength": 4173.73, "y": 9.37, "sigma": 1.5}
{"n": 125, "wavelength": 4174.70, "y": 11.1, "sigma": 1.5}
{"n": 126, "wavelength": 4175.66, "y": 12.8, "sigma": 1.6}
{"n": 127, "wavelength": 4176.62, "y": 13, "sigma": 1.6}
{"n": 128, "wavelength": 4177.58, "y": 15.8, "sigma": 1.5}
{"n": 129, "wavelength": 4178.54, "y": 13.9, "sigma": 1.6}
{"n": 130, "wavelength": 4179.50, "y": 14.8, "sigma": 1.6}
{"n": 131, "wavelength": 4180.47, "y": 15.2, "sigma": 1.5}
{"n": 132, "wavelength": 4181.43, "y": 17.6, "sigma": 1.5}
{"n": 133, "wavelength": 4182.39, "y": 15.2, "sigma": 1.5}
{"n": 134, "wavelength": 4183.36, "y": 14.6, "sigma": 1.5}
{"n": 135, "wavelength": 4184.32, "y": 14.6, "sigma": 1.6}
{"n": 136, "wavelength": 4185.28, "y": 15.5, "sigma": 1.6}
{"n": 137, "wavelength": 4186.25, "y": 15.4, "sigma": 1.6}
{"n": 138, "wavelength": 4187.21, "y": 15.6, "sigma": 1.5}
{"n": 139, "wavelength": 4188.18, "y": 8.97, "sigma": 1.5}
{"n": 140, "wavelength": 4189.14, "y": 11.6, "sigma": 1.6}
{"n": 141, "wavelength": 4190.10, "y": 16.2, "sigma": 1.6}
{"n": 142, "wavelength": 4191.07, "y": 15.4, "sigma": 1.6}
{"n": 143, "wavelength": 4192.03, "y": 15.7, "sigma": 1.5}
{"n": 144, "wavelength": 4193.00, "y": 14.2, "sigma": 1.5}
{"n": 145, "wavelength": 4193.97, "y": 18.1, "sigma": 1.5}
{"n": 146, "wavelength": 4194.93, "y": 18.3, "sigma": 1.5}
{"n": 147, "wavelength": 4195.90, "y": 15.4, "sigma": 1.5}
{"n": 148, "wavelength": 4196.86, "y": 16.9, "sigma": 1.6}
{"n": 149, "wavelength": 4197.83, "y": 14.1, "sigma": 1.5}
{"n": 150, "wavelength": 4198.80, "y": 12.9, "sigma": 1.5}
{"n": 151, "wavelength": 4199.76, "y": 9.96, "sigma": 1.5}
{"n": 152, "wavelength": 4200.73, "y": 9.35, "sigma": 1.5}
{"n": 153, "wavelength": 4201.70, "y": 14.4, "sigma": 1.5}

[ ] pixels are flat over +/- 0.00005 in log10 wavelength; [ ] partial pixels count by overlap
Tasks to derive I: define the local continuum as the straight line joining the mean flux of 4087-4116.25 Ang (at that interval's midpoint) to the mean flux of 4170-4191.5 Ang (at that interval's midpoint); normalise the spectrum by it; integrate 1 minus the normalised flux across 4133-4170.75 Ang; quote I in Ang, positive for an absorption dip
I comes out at 1.0 Ang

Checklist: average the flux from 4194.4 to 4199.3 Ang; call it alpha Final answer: 15.5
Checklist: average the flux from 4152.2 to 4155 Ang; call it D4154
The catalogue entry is 14.9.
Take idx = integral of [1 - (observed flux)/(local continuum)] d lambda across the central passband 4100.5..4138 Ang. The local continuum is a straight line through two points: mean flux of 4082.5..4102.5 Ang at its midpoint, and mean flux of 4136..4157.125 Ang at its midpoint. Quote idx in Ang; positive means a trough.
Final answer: 1.7 Ang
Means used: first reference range 15.1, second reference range 13.6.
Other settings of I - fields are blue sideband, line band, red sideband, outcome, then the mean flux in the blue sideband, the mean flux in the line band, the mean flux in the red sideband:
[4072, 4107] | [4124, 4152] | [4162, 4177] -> 1.3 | 13.8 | 13.5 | 14.4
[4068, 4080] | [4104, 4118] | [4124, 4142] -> -0.7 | 11.8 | 14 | 14.3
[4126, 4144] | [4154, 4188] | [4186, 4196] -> 0.2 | 13.9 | 14.5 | 15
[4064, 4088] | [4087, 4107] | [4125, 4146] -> -2.5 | 12.6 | 14.5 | 13.4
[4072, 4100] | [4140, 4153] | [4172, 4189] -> 0.8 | 14.2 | 13.1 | 13.8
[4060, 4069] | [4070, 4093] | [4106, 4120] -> -4.9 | 10.5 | 14.4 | 14.1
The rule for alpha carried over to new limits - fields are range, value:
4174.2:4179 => 13.3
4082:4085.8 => 15.8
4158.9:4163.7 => 15.4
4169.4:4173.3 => 15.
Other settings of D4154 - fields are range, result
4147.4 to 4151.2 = 14.9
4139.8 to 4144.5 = 13.9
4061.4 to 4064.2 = 10.3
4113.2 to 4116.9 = 14.2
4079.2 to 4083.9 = 14.9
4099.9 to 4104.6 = 11.9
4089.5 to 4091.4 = 19.4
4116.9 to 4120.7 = 14.6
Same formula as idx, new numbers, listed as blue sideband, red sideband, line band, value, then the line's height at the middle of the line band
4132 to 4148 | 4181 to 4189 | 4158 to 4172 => -1.71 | 13.7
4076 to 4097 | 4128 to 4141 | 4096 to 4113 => 2.05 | 14.8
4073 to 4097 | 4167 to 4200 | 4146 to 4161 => 0.58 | 14.5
